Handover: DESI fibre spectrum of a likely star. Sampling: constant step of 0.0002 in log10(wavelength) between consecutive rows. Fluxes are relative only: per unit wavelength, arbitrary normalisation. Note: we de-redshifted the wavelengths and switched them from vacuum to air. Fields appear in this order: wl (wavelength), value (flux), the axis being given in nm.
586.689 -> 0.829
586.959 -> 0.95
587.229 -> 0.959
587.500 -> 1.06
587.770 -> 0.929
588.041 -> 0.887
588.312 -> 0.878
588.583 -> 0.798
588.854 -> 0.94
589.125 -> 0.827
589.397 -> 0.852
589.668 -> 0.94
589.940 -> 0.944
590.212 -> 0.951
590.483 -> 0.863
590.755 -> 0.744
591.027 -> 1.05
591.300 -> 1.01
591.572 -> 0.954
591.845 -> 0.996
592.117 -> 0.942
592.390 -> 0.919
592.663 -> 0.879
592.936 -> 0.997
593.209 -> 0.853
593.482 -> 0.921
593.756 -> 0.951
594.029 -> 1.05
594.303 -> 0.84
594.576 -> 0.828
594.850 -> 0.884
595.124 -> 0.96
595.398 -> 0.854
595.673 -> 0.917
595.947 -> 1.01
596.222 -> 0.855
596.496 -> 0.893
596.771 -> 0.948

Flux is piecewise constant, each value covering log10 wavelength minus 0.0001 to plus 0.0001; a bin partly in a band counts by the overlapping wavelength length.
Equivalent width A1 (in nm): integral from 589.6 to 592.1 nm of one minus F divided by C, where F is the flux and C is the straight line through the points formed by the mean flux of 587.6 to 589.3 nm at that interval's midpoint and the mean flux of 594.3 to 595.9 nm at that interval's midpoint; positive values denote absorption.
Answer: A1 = -0.156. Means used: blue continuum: 0.88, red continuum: 0.891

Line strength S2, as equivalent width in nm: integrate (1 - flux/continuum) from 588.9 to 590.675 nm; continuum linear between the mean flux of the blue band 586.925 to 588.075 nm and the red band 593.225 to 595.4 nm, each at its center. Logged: 0.10 nm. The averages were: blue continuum 0.964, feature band 0.894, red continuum 0.912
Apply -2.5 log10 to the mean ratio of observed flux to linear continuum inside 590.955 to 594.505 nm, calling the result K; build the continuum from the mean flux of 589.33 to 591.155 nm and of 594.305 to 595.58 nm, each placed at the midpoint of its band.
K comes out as -0.064 mag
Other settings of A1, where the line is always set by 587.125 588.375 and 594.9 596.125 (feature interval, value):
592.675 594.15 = -0.02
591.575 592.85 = 0.00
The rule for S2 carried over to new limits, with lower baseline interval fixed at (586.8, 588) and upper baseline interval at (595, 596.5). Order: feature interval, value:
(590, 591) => 0.07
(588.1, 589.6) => 0.15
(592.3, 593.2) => 0.01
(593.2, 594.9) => 0.03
